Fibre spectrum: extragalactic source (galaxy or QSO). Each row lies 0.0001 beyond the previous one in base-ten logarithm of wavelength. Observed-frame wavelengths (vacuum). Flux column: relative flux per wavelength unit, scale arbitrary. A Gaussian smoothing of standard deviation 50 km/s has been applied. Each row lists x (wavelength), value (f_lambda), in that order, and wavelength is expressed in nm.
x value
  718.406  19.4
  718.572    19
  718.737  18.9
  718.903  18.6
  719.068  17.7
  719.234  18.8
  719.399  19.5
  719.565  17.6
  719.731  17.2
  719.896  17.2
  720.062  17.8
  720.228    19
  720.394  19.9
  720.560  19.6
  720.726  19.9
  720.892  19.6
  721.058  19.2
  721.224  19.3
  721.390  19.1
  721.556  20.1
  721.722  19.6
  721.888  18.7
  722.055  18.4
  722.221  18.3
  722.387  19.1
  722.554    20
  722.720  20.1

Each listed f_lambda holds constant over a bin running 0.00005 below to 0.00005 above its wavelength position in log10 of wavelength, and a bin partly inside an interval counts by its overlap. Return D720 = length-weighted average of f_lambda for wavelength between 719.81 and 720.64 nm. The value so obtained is 18.7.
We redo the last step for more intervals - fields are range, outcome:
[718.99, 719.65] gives 18.4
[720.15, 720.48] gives 19.4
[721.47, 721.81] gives 19.9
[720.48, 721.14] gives 19.6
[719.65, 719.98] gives 17.2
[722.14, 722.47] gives 18.7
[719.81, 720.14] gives 17.5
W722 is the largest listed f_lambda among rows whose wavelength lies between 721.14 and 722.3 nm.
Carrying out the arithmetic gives 20.1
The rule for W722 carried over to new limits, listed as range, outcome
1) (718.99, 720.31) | 19.5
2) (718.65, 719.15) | 18.9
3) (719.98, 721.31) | 19.9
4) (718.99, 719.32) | 18.8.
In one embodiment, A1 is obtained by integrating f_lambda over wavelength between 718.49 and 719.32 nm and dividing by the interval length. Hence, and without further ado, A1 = 18.6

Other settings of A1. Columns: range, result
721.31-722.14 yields 19.2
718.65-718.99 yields 18.8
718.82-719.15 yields 18.2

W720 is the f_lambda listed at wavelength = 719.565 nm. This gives 17.6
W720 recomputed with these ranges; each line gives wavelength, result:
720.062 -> 17.8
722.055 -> 18.4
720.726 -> 19.9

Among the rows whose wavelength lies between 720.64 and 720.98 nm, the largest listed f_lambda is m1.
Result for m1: 19.9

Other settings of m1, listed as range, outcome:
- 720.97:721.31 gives 19.3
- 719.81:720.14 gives 17.8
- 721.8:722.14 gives 18.7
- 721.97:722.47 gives 19.1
